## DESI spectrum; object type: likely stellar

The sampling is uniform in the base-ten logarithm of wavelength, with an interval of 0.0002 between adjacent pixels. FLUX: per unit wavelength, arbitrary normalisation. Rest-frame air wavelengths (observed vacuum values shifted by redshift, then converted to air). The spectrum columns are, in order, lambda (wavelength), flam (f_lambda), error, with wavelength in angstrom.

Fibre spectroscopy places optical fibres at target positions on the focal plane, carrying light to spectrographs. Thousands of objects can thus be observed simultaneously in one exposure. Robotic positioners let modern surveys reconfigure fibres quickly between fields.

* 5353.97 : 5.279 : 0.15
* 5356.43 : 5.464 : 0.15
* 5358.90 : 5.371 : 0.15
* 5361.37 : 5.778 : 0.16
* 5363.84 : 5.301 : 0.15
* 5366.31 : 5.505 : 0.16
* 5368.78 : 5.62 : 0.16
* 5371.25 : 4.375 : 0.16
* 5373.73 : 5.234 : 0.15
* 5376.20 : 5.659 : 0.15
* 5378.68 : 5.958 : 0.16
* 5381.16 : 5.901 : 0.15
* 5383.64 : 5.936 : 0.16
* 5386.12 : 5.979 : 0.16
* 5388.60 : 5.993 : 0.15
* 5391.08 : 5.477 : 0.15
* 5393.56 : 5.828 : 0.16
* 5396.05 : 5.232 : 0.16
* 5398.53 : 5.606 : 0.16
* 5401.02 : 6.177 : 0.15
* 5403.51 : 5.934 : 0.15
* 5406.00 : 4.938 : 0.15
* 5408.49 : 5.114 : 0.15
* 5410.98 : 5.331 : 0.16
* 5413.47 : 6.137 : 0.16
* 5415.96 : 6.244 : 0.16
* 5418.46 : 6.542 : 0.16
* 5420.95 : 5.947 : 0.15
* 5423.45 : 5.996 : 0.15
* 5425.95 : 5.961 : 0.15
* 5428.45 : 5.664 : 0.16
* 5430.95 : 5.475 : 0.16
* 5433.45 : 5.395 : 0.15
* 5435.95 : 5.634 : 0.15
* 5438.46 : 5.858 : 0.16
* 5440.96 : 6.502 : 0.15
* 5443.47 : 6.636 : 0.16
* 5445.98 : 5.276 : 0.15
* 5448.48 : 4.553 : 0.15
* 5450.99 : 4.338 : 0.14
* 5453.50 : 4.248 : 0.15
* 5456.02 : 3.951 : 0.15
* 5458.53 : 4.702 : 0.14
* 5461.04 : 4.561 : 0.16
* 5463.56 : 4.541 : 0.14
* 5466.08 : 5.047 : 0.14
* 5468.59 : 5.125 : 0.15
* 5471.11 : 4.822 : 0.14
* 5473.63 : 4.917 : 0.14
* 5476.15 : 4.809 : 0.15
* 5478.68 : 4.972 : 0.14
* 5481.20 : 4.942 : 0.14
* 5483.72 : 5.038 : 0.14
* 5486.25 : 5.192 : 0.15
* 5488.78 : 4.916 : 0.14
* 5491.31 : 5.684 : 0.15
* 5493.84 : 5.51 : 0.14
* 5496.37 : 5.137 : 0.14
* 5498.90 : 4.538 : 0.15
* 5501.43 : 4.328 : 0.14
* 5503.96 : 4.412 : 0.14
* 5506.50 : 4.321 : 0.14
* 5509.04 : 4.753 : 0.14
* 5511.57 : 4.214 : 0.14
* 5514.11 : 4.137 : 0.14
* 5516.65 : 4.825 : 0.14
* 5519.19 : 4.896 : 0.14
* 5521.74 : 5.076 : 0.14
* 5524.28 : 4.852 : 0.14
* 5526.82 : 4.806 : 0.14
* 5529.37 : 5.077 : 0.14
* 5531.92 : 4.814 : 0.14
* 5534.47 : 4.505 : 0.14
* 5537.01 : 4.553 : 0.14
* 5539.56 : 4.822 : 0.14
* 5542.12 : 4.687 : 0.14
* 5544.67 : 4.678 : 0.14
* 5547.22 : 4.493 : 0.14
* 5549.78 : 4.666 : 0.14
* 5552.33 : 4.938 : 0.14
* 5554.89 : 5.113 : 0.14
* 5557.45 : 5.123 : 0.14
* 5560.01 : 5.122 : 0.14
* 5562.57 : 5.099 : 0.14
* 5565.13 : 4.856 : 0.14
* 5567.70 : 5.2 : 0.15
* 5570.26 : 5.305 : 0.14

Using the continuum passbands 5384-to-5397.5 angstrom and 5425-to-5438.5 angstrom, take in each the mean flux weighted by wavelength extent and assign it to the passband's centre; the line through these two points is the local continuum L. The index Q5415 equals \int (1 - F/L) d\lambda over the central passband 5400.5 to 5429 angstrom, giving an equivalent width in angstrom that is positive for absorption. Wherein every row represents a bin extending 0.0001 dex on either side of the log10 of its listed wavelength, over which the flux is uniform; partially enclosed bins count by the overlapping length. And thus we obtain -0.8 angstrom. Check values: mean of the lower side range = 5.72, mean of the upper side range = 5.64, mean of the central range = 5.83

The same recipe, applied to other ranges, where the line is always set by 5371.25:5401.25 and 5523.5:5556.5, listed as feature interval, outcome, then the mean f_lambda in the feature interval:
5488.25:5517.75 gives 1.6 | 4.73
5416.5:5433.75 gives -1.4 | 5.89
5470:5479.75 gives 0.5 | 4.88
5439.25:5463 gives 1.4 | 4.98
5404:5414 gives 0.3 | 5.37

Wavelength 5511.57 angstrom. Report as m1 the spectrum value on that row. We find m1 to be 4.214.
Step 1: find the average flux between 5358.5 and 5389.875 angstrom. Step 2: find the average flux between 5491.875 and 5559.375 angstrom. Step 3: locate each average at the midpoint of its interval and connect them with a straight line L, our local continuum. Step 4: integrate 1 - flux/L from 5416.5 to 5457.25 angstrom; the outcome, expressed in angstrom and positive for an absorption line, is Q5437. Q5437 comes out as -2.0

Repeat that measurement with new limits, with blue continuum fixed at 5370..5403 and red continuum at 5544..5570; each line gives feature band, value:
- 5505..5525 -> 1.9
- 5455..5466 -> 1.7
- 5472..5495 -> 0.6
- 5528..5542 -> 0.8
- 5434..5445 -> -1.3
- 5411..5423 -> -1.3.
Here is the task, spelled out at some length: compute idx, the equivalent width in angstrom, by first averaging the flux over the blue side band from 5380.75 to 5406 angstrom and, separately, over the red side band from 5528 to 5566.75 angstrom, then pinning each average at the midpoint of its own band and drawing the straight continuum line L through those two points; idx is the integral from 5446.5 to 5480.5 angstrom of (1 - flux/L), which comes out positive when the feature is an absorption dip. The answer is 4.20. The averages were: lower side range 5.76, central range 4.68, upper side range 4.84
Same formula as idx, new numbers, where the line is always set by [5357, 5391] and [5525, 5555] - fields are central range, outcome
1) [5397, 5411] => -0.25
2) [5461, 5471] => 0.53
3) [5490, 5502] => -0.26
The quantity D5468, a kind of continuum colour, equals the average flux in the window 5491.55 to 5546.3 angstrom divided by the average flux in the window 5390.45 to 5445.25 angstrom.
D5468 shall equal 0.8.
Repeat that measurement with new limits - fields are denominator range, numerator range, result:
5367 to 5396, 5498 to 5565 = 0.84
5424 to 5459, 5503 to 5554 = 0.88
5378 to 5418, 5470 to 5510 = 0.85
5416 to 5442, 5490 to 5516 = 0.80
